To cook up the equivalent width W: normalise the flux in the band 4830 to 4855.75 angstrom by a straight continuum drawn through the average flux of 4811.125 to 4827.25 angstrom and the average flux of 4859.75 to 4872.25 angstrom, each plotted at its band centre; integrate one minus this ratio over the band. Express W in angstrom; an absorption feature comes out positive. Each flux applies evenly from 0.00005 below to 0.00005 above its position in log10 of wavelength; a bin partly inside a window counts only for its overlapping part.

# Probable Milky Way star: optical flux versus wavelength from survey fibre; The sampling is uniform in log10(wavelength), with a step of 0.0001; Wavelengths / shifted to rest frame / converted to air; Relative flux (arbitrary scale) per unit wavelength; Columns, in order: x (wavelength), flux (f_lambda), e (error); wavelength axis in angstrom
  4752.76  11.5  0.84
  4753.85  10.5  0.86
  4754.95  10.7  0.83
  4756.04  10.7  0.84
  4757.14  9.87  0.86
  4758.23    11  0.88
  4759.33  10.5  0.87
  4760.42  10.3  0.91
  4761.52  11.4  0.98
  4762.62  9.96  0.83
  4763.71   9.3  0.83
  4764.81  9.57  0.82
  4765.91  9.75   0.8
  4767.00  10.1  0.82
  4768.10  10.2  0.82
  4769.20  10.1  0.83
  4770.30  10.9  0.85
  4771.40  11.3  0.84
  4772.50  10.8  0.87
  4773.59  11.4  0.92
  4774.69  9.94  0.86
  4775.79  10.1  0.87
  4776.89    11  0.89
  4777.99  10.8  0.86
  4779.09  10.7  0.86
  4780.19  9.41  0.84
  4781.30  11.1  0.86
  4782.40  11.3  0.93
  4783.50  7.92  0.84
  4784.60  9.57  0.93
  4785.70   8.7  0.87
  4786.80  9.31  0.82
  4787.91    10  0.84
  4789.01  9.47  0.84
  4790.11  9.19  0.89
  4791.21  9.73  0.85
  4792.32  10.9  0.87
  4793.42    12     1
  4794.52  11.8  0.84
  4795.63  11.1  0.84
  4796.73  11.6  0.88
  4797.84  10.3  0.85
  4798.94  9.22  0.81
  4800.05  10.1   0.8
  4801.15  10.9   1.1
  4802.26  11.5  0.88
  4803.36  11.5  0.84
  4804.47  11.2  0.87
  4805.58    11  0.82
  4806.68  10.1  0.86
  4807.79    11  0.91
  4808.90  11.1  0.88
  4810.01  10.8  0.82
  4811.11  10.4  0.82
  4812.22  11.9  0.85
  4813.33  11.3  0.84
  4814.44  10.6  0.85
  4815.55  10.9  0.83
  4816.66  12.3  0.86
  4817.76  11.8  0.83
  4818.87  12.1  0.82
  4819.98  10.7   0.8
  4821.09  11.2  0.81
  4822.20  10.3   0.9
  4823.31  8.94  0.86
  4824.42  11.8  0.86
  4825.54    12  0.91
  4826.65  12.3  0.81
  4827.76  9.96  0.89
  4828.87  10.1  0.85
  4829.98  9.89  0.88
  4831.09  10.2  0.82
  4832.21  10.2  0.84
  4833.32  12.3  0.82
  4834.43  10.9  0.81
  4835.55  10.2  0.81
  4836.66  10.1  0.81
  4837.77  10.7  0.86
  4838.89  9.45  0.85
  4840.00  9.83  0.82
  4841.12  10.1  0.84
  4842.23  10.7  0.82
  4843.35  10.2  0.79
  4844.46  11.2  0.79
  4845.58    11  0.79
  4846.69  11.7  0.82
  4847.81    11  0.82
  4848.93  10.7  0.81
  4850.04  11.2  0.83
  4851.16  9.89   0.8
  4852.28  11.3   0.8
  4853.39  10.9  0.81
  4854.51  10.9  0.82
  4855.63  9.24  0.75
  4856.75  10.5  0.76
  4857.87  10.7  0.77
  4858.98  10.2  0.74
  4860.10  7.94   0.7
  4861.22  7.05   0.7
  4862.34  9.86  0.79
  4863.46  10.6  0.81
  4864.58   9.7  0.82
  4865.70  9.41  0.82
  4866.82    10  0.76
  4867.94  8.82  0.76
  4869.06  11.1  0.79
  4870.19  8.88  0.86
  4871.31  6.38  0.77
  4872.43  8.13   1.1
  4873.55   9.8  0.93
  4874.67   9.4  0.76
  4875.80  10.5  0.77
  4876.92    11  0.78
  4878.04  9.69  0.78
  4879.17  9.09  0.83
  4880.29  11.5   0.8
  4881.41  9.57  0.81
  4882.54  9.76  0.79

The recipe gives -1.2 angstrom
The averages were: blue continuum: 11.3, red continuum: 9.05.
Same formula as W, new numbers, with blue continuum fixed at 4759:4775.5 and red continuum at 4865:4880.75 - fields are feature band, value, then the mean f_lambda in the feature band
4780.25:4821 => -2.3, 10.7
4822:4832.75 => -0.7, 10.6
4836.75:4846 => -0.6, 10.4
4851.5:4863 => -0.2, 9.87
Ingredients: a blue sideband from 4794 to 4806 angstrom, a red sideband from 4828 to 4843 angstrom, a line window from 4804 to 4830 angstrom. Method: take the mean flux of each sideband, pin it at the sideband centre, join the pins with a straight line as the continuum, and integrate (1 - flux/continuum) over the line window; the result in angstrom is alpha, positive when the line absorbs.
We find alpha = -0.89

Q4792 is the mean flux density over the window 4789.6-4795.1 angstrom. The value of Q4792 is 10.7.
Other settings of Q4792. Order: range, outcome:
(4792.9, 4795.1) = 11.9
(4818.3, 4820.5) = 11.4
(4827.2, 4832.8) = 10.1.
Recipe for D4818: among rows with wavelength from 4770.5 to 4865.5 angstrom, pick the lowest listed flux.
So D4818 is 7.05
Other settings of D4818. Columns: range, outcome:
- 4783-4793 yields 7.92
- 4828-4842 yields 9.45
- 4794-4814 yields 9.22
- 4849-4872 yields 6.38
